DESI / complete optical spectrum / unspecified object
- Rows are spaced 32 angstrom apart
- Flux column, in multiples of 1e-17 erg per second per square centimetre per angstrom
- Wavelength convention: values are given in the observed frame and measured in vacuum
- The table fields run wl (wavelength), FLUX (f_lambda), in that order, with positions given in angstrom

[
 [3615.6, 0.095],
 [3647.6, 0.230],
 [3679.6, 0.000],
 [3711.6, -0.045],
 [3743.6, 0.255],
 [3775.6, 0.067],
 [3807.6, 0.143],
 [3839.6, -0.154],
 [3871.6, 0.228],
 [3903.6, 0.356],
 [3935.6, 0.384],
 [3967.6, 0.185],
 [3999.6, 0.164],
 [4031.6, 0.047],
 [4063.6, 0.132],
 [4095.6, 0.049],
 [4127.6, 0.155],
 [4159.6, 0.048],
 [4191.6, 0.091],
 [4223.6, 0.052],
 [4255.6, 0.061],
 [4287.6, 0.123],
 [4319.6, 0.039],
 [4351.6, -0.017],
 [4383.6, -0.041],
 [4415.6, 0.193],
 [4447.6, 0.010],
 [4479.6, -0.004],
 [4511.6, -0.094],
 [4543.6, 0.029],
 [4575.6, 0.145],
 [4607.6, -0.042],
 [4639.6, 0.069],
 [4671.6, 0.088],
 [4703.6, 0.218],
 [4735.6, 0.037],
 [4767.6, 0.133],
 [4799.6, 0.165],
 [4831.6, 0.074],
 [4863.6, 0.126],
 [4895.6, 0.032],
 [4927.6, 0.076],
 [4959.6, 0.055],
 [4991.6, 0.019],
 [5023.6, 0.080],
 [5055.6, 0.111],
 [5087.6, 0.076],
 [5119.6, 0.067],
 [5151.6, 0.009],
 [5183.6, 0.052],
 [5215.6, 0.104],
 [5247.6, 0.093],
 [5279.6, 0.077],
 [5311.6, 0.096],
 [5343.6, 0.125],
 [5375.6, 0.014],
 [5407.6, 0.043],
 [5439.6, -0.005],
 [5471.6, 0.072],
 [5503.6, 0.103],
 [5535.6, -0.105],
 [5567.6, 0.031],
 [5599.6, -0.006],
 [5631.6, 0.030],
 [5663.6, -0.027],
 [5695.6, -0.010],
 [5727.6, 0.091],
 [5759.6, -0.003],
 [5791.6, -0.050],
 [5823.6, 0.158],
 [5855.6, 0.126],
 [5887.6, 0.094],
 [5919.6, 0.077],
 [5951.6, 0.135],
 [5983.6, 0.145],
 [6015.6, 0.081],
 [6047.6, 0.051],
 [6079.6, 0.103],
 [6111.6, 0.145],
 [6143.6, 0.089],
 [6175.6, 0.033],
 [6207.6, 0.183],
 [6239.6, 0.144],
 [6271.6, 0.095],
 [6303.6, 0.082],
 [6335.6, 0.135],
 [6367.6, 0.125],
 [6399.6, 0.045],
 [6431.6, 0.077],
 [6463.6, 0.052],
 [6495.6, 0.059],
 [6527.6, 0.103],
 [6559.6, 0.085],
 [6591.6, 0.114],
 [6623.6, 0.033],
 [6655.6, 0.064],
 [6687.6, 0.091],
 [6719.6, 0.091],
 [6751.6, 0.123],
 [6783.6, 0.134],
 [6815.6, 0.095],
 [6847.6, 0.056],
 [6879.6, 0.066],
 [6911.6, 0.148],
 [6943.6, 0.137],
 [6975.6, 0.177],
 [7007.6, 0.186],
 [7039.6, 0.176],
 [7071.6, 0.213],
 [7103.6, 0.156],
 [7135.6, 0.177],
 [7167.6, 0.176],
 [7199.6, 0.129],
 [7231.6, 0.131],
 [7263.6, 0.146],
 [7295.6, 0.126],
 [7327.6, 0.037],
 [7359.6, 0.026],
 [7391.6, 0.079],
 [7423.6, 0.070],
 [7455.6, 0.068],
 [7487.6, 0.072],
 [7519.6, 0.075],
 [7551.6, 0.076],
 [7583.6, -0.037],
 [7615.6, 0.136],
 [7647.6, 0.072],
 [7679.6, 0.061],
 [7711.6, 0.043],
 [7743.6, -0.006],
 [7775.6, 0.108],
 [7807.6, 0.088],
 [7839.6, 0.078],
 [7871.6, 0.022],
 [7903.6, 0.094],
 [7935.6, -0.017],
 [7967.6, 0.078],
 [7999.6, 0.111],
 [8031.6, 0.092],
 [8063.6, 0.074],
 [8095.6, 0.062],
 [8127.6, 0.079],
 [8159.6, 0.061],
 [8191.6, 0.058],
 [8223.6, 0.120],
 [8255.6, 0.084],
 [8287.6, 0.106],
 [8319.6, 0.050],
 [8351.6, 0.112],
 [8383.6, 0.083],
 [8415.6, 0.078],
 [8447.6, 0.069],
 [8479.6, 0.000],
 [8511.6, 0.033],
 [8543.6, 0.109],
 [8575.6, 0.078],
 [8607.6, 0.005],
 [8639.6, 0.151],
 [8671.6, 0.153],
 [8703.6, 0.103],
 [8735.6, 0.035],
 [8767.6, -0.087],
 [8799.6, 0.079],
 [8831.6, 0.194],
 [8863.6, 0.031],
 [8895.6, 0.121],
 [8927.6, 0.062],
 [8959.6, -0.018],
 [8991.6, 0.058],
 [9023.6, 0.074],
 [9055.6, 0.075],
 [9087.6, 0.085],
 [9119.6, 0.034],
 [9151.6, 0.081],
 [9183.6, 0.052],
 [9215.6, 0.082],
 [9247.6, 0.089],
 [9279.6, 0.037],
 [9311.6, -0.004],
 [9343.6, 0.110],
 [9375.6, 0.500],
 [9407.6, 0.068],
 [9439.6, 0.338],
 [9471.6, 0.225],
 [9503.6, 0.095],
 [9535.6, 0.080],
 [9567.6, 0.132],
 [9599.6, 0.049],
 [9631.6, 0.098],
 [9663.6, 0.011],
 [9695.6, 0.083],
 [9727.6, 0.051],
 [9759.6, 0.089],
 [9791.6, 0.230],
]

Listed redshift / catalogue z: 1.525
